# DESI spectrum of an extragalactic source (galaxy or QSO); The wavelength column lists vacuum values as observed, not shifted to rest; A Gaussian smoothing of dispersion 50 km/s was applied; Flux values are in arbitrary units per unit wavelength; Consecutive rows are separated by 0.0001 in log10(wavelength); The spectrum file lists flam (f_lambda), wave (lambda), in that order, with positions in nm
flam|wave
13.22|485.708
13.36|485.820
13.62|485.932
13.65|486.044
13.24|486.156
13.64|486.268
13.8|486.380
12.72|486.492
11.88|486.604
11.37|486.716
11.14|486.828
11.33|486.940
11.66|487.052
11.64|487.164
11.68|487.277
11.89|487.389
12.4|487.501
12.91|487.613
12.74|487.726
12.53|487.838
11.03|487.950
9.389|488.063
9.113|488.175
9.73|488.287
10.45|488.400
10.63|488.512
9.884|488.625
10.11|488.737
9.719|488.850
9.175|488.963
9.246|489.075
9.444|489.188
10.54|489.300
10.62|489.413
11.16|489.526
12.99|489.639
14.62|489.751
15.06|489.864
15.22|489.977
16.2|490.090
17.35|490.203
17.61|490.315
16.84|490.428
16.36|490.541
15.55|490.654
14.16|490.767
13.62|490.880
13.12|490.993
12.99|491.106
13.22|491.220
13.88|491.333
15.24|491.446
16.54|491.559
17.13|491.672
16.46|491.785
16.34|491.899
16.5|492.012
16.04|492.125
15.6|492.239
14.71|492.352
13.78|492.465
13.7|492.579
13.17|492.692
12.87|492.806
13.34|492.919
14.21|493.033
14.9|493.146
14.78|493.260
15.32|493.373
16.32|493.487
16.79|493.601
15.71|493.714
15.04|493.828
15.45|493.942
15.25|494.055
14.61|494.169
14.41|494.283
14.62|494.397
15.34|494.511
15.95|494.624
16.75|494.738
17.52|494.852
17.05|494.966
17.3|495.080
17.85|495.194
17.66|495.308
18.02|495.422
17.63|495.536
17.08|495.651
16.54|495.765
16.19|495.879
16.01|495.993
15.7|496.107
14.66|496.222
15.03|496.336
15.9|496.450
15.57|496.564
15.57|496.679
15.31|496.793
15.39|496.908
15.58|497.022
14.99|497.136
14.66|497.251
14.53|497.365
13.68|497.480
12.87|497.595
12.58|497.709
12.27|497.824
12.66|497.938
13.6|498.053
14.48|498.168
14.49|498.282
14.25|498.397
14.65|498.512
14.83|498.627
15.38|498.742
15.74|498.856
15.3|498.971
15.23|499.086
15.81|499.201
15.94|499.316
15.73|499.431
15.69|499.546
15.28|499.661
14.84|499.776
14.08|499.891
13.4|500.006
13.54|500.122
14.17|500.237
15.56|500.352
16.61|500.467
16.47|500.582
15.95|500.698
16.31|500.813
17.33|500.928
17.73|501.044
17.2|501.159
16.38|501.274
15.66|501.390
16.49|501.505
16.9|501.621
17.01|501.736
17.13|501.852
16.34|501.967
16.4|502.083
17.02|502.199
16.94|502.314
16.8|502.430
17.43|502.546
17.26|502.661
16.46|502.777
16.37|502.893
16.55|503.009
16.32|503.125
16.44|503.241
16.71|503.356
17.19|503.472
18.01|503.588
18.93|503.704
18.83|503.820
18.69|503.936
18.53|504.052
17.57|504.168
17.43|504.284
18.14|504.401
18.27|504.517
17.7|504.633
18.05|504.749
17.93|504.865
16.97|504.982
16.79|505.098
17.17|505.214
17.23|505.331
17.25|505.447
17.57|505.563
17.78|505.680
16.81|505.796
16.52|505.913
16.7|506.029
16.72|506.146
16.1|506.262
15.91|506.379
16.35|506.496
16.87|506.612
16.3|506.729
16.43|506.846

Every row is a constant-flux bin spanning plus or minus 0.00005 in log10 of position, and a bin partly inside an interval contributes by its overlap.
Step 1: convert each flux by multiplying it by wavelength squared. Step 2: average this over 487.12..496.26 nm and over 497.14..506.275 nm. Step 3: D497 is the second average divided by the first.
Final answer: 1.18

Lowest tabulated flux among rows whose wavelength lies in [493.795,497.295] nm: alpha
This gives 14.41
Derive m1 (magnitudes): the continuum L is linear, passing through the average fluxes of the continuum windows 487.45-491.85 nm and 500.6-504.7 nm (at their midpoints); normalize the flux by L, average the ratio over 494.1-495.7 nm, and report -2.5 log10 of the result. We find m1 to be -0.13 mag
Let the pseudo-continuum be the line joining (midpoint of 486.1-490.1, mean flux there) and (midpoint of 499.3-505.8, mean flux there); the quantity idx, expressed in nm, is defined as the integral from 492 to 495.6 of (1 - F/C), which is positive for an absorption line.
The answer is -0.497 nm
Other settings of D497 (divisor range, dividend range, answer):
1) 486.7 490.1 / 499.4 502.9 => 1.49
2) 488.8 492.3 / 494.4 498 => 1.13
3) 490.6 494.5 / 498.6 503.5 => 1.12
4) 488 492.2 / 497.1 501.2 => 1.16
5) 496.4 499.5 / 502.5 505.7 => 1.22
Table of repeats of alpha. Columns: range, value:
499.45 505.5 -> 13.4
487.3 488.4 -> 9.113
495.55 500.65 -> 12.27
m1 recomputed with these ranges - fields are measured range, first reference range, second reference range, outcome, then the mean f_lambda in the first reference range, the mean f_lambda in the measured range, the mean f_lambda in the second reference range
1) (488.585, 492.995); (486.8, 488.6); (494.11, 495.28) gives -0.03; 11.2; 13.9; 16.2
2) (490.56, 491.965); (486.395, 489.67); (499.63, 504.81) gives -0.21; 11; 14.9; 16.7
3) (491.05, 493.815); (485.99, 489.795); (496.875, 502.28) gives -0.16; 11.4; 15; 15.3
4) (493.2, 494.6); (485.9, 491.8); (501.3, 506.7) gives -0.08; 12.8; 15.3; 17.1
